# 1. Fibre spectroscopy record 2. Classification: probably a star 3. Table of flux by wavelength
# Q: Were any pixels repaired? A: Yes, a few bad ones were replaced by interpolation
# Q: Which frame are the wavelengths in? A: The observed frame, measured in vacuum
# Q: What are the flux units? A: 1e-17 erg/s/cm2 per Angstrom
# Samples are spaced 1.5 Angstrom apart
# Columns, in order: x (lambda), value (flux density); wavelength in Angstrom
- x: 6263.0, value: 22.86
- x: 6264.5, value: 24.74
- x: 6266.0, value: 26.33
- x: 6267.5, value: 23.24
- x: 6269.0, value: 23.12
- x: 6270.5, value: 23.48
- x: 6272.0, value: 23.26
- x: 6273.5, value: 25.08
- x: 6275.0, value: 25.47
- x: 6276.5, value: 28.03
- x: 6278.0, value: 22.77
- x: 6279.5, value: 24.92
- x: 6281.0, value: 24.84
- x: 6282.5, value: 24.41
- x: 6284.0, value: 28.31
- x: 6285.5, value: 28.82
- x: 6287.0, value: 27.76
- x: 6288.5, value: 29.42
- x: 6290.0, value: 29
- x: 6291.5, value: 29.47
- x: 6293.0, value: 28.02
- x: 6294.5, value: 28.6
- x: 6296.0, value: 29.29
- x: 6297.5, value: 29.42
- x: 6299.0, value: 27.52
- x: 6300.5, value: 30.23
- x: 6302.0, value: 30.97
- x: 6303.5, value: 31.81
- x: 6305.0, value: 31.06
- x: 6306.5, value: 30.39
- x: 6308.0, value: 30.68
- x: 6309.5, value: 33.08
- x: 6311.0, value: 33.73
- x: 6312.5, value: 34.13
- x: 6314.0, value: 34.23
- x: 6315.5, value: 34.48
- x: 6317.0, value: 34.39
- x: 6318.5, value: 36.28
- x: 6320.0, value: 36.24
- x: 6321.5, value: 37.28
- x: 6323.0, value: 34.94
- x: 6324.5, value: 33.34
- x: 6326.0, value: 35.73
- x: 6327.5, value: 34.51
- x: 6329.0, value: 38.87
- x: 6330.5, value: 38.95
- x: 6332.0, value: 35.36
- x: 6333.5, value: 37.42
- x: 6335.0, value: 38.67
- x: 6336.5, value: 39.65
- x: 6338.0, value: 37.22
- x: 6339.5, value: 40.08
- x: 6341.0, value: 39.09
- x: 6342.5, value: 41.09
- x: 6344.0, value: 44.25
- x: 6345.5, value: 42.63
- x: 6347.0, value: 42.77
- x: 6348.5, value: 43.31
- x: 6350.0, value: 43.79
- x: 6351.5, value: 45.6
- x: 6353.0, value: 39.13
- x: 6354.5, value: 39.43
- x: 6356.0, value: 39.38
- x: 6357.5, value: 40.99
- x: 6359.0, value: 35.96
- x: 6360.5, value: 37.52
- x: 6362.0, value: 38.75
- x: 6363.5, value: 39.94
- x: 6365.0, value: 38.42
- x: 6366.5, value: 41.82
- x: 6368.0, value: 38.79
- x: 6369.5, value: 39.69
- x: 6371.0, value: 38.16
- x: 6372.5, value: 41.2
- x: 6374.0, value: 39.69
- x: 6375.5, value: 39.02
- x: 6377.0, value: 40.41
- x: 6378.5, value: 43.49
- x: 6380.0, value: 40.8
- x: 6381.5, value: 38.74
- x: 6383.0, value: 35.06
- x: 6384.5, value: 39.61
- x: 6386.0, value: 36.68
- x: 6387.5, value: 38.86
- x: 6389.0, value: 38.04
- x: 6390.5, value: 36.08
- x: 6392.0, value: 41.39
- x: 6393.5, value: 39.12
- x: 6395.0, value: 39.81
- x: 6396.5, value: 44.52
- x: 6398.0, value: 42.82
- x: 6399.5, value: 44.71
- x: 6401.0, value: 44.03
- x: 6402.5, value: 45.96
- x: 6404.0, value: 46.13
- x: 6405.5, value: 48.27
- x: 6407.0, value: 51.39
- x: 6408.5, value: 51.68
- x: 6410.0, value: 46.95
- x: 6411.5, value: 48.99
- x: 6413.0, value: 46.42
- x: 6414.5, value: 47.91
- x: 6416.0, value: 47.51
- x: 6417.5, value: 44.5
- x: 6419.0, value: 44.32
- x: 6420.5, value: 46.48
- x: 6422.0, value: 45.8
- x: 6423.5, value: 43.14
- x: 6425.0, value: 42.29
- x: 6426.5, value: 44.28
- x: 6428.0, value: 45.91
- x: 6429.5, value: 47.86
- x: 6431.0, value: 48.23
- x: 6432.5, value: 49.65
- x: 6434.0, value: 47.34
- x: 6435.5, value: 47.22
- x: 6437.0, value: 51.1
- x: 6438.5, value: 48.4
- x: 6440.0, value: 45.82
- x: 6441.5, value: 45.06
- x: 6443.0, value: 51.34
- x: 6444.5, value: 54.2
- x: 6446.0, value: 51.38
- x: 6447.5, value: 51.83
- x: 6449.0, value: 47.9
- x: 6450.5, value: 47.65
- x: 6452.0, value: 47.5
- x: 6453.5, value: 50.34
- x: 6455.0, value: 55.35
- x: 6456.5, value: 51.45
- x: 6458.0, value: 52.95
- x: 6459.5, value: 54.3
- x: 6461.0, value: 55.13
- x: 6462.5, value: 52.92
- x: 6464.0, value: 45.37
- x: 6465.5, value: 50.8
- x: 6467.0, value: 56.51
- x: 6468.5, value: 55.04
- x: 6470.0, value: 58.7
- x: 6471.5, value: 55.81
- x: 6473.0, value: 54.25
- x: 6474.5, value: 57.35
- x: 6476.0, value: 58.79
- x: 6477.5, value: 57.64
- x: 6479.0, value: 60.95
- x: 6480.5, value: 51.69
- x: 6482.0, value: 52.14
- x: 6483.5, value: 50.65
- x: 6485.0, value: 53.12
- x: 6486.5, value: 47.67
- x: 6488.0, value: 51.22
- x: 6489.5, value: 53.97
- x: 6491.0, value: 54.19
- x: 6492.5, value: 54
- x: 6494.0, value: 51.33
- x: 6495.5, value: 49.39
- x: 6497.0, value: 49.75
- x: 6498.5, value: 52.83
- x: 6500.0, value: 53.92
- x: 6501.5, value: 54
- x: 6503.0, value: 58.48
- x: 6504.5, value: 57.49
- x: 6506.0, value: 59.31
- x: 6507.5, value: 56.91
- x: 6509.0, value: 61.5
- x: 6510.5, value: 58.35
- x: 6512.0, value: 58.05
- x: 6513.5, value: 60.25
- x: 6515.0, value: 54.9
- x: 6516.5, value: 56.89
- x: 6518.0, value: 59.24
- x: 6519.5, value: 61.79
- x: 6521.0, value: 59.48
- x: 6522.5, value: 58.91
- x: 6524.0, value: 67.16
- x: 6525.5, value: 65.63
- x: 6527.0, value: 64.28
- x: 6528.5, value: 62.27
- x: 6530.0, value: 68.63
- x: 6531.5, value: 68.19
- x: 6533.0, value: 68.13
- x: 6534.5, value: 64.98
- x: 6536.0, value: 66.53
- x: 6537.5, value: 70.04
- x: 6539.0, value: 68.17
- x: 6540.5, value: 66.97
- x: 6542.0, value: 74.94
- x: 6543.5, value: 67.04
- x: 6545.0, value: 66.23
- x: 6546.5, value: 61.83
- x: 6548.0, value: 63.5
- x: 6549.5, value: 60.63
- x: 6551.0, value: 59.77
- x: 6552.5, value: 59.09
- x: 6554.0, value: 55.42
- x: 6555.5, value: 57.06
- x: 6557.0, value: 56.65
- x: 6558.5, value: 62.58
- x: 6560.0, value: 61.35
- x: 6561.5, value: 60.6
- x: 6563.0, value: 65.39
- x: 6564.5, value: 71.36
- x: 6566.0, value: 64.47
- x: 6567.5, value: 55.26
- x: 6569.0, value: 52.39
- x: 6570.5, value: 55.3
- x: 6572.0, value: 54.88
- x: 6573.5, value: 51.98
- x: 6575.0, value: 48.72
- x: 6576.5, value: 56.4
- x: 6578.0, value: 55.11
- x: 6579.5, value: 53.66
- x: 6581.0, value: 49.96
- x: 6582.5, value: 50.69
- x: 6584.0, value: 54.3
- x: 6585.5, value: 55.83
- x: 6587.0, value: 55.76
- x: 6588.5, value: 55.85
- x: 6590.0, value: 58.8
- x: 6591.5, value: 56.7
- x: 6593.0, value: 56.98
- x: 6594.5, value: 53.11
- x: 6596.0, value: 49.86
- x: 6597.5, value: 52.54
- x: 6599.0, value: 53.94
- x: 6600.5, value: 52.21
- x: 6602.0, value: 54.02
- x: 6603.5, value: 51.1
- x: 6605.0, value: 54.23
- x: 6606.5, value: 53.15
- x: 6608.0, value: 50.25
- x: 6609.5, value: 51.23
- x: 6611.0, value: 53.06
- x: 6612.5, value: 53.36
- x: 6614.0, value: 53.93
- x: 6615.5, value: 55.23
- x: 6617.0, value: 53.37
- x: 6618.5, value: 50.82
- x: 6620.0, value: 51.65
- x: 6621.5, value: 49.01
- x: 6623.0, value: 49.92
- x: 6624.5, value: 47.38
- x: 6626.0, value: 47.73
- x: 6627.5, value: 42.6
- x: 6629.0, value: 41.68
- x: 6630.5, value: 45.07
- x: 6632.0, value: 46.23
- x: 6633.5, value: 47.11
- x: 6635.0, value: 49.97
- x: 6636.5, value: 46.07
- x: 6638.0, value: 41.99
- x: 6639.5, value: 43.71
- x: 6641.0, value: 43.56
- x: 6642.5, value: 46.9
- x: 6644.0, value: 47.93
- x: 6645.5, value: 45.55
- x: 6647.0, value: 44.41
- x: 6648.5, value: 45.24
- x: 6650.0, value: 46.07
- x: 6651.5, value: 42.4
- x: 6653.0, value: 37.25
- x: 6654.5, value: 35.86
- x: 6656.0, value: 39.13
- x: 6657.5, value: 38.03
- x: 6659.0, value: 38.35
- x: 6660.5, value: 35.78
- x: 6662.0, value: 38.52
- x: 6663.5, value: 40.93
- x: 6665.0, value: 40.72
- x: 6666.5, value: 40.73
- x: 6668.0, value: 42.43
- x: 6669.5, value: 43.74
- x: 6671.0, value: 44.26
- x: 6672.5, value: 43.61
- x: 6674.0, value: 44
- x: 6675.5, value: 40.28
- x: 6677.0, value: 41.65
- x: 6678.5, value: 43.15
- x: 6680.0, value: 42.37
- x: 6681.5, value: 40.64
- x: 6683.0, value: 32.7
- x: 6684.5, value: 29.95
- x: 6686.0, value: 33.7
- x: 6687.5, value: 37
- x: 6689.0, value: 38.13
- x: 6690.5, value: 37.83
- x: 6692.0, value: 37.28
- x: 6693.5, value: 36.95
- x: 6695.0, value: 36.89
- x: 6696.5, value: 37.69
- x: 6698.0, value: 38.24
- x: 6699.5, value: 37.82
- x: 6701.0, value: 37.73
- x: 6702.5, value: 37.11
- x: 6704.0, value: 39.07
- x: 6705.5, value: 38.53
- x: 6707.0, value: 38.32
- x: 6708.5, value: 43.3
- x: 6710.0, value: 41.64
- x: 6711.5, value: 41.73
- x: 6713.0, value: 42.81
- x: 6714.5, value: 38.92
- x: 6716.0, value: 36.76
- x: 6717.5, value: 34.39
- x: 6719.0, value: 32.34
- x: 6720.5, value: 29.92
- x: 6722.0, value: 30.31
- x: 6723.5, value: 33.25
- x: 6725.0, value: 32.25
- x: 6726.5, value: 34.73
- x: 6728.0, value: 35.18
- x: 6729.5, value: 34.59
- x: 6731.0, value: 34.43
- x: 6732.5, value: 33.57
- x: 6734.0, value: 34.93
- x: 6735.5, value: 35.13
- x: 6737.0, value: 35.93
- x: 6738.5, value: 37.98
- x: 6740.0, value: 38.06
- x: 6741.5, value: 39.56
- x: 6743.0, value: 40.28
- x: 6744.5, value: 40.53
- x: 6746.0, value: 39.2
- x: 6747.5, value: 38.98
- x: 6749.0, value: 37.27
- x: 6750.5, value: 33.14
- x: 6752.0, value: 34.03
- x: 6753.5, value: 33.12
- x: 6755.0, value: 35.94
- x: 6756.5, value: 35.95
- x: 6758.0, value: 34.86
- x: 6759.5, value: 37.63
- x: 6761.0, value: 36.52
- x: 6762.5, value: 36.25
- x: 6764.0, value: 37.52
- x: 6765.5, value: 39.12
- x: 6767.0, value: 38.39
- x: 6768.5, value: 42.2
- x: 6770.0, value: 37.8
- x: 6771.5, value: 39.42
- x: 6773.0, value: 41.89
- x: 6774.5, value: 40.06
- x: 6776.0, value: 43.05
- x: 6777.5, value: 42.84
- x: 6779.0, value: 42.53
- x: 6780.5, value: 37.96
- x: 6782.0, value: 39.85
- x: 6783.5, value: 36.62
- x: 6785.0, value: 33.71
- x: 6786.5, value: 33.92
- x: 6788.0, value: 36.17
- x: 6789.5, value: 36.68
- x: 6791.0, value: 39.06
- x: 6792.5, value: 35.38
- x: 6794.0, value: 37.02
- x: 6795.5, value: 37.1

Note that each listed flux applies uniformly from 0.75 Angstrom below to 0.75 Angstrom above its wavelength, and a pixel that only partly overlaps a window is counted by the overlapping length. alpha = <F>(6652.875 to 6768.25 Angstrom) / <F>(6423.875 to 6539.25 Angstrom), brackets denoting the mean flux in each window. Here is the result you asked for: 0.69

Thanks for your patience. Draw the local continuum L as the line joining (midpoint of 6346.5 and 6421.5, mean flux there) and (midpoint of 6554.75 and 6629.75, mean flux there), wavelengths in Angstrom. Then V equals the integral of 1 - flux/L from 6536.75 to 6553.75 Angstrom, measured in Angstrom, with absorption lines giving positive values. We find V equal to -4.5 Angstrom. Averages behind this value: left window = 42.1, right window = 54.1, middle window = 65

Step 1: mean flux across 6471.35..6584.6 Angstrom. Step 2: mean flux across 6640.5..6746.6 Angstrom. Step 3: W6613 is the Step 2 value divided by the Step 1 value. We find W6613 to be 0.66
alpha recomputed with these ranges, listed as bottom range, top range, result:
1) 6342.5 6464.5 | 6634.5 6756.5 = 0.87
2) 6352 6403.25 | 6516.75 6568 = 1.59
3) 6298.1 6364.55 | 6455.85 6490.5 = 1.46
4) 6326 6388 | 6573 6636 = 1.31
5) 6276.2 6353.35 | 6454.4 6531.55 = 1.66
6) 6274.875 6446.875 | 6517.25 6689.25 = 1.33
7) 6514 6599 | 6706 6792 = 0.62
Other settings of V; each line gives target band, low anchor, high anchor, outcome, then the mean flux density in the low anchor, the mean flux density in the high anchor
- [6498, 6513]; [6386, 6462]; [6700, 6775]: -4.4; 46.9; 37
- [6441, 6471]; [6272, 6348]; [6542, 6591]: -2.9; 32.8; 58.3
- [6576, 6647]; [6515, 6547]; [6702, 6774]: 4.4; 64.9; 37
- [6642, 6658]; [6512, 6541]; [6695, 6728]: 1.1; 63.6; 36.9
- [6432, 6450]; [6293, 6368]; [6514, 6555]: 0.7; 36.5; 63.7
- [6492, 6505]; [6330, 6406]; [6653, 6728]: -4.6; 40.4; 38.2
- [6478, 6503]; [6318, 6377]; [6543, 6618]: -1.6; 39.1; 56.3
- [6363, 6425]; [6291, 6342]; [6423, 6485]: 1.6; 34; 51.2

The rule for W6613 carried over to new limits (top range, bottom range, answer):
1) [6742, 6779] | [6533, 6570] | 0.61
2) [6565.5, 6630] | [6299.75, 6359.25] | 1.42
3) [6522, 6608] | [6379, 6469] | 1.27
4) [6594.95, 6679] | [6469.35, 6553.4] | 0.78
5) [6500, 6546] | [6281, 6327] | 2.00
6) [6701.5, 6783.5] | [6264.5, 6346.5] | 1.18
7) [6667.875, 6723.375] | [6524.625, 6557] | 0.59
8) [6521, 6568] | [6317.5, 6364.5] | 1.64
